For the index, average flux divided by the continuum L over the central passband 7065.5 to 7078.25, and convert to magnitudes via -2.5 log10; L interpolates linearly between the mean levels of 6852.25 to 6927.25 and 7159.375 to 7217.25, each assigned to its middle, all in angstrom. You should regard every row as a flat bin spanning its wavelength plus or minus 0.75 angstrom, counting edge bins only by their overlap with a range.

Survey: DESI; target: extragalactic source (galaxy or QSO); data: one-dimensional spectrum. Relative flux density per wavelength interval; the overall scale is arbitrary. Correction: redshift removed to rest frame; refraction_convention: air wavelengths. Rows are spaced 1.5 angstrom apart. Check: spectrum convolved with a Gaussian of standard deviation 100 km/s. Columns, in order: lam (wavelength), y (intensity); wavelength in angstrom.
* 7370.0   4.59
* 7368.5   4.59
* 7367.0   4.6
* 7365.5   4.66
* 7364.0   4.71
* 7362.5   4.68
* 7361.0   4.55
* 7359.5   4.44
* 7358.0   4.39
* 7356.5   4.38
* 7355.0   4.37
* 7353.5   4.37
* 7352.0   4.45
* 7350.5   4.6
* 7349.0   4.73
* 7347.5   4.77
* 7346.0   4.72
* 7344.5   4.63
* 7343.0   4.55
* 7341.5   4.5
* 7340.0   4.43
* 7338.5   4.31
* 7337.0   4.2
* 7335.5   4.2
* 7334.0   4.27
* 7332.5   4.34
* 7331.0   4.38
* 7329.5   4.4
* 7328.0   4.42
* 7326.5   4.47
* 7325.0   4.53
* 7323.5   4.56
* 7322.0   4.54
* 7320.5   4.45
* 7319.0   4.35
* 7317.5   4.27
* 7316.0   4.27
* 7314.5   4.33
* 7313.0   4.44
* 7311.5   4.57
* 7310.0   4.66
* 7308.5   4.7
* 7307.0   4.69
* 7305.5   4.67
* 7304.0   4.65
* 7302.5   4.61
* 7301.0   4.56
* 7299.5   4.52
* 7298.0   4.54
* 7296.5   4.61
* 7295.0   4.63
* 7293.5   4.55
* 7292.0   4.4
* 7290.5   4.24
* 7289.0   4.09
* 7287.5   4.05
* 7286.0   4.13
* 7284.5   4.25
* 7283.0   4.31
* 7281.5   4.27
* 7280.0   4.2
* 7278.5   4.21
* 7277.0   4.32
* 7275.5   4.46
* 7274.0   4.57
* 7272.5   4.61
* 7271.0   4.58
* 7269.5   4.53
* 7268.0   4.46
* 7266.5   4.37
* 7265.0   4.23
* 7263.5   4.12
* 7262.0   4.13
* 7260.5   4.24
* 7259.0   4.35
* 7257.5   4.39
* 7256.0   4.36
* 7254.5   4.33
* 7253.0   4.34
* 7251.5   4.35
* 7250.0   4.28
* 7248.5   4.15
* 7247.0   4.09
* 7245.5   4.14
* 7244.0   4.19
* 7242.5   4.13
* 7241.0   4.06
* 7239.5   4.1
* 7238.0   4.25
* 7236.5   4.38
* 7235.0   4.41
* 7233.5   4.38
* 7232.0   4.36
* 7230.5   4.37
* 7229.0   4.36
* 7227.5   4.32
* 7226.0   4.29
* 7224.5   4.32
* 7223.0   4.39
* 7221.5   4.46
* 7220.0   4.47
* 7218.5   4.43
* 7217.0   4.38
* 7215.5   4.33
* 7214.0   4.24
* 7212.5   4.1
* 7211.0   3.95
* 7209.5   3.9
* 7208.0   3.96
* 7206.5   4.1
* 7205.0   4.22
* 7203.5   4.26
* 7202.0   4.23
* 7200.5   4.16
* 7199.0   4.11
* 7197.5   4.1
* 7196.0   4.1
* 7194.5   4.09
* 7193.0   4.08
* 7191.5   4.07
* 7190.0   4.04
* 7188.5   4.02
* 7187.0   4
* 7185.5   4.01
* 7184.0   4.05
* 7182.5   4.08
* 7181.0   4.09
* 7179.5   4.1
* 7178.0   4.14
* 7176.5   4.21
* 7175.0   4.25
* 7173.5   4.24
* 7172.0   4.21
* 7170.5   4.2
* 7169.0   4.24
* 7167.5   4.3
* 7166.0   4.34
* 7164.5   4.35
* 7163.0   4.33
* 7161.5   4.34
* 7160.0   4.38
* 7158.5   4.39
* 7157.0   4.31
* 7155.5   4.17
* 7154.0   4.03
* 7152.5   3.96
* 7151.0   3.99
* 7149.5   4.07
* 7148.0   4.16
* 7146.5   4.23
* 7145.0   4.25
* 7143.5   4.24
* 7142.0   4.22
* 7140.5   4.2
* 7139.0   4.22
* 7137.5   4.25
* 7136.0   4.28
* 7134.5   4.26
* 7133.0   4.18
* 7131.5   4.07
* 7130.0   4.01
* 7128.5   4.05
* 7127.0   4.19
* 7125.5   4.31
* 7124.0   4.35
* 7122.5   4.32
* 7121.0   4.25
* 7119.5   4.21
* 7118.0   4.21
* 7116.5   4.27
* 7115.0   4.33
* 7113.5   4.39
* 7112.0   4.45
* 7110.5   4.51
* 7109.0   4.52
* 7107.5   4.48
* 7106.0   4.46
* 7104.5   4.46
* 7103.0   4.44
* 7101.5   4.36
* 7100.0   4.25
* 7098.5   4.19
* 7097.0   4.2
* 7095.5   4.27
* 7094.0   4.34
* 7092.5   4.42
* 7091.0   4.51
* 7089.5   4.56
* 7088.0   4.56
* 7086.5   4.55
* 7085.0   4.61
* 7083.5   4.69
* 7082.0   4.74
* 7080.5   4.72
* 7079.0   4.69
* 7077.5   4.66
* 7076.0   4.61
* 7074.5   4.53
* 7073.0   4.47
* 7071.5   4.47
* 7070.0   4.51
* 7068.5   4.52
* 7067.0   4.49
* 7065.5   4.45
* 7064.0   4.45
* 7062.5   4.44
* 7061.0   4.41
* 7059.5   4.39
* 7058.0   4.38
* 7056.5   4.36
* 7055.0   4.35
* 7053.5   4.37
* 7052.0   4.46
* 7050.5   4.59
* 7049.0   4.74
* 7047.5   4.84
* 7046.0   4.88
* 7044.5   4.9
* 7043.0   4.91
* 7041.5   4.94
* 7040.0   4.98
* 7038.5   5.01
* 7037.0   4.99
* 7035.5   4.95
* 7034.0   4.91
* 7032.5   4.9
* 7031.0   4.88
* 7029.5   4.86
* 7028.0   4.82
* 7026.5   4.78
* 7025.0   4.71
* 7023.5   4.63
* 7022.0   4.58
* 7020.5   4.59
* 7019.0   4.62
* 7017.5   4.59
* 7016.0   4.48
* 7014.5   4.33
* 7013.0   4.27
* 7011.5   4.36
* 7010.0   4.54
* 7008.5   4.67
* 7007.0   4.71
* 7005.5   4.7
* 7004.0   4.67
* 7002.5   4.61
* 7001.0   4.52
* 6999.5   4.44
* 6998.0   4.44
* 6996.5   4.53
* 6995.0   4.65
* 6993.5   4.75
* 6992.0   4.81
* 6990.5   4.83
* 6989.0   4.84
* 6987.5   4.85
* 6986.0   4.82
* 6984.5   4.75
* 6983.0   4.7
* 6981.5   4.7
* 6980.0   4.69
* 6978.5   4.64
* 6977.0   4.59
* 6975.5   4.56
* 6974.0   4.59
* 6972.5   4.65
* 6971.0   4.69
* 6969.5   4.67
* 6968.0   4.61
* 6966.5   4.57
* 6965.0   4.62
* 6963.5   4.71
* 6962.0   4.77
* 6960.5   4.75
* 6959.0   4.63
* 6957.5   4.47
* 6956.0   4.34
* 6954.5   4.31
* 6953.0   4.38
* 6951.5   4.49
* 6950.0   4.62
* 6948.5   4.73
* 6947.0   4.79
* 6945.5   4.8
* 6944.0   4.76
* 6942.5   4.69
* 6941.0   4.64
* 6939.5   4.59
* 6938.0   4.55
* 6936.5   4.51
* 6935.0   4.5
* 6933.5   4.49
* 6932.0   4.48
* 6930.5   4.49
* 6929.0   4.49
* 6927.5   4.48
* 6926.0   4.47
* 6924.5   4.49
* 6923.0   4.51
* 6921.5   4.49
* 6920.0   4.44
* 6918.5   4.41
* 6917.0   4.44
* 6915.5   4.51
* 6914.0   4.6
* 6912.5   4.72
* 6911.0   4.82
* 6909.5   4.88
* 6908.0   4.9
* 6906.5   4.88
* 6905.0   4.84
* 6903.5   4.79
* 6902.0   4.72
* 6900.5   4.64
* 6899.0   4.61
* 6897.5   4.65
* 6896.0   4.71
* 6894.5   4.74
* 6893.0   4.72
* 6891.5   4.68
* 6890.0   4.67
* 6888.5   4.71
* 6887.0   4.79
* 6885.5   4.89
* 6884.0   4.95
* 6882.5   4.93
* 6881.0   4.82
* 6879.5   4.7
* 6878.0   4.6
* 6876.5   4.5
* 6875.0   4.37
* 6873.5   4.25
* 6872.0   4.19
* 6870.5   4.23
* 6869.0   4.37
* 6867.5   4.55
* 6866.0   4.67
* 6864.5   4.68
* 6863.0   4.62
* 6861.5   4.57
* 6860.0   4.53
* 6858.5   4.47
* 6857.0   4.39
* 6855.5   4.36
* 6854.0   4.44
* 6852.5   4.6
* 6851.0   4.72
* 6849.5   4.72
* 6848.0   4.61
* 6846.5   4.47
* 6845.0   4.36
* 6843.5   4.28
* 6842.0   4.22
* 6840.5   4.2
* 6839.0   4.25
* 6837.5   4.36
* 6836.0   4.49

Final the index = -0.05 mag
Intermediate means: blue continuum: 4.61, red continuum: 4.16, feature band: 4.53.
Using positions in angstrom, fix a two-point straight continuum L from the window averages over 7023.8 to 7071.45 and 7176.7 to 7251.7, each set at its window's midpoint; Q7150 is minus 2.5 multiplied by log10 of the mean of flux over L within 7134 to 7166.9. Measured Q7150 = 0.04 mag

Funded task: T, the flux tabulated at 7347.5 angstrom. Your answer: 4.77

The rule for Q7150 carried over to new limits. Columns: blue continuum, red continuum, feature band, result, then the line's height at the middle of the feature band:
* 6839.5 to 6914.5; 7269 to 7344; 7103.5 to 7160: 0.06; 4.5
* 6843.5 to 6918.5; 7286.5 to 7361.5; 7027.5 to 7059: -0.05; 4.56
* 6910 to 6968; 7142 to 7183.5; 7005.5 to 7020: -0.02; 4.45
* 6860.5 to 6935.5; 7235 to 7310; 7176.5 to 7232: 0.06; 4.4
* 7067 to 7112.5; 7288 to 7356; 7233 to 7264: 0.06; 4.48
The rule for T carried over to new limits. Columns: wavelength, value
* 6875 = 4.37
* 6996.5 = 4.53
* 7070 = 4.51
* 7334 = 4.27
